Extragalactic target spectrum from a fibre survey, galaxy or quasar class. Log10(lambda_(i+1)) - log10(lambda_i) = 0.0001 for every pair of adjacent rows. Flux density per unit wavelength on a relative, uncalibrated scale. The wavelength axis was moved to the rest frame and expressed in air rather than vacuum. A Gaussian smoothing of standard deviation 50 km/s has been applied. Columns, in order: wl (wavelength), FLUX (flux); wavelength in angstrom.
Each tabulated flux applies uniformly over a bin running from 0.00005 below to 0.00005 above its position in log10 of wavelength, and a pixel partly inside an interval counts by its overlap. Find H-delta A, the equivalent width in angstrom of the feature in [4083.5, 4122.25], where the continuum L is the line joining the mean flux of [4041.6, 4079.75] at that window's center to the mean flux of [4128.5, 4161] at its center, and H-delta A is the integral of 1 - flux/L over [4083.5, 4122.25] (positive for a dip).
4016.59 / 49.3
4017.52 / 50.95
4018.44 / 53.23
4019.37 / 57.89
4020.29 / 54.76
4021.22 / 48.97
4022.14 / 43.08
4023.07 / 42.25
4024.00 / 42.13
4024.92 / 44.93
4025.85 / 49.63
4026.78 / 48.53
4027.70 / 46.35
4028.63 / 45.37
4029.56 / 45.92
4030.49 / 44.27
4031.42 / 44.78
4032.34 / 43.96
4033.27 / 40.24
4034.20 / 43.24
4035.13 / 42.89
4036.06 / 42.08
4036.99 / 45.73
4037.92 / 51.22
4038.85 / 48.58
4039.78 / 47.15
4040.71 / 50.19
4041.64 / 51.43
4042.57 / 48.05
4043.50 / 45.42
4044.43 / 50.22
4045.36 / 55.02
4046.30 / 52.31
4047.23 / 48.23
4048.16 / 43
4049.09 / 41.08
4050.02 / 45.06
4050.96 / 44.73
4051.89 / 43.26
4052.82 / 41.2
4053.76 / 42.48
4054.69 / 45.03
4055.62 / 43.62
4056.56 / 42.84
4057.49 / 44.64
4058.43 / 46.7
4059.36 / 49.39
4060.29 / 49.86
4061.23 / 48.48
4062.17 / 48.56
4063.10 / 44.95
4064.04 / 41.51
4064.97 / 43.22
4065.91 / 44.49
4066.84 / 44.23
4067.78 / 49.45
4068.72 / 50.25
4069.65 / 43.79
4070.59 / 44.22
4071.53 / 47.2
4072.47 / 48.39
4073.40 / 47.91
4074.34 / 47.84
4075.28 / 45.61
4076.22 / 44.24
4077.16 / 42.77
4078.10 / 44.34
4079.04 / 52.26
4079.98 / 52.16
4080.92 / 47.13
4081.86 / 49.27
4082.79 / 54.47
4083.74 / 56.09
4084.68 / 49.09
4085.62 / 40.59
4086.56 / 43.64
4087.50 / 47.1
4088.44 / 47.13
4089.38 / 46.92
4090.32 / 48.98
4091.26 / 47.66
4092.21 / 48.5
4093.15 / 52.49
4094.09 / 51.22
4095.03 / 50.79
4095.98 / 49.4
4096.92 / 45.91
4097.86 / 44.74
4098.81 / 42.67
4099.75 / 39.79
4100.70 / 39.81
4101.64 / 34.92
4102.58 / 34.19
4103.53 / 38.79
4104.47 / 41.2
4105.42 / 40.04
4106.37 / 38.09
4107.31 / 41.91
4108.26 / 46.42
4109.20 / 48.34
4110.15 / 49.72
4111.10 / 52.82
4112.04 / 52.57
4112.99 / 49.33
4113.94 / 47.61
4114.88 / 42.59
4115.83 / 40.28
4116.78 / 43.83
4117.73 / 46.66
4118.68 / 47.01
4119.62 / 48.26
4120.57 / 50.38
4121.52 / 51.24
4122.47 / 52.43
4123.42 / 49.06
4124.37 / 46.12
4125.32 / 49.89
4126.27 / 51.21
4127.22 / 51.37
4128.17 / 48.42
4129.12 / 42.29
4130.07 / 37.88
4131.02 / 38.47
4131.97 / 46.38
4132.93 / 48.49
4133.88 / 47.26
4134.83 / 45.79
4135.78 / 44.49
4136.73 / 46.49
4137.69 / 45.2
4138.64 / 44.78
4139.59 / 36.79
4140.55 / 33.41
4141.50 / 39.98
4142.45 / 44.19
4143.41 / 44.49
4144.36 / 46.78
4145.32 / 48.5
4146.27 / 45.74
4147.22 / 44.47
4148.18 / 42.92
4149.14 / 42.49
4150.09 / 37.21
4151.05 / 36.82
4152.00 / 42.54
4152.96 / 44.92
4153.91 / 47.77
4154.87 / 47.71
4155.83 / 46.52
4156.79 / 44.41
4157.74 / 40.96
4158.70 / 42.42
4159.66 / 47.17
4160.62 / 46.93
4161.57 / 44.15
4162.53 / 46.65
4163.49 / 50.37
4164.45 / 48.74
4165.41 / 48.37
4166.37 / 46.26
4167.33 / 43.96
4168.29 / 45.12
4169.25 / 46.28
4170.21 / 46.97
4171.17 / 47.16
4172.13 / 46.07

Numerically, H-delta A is -0.76 angstrom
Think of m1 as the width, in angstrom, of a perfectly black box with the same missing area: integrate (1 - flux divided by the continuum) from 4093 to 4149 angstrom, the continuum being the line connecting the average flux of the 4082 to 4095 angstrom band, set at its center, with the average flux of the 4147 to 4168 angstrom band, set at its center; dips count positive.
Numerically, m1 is 2.1 angstrom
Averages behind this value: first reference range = 48.9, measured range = 45.1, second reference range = 44.7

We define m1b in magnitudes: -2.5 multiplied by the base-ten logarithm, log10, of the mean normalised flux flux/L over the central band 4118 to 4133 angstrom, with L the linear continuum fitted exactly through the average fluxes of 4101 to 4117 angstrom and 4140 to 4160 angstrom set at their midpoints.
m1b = -0.09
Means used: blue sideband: 43.7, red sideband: 43.3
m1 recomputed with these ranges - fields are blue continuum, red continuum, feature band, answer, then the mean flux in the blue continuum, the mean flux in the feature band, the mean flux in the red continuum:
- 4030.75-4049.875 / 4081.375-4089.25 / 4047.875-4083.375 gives 1.2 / 46.7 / 46.1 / 48.4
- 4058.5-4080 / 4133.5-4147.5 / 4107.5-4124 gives -1.2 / 46.6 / 48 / 43.9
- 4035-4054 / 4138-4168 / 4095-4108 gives 1.2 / 46.7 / 41.3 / 44.2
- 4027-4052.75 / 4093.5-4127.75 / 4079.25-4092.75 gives -0.8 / 46.2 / 48.6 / 45.9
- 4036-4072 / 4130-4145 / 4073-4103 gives -0.9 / 46.4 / 46.6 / 43.4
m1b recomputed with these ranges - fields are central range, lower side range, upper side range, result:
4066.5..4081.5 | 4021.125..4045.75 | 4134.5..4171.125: -0.03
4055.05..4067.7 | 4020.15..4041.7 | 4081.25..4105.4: 0.00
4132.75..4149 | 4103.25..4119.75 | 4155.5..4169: 0.04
